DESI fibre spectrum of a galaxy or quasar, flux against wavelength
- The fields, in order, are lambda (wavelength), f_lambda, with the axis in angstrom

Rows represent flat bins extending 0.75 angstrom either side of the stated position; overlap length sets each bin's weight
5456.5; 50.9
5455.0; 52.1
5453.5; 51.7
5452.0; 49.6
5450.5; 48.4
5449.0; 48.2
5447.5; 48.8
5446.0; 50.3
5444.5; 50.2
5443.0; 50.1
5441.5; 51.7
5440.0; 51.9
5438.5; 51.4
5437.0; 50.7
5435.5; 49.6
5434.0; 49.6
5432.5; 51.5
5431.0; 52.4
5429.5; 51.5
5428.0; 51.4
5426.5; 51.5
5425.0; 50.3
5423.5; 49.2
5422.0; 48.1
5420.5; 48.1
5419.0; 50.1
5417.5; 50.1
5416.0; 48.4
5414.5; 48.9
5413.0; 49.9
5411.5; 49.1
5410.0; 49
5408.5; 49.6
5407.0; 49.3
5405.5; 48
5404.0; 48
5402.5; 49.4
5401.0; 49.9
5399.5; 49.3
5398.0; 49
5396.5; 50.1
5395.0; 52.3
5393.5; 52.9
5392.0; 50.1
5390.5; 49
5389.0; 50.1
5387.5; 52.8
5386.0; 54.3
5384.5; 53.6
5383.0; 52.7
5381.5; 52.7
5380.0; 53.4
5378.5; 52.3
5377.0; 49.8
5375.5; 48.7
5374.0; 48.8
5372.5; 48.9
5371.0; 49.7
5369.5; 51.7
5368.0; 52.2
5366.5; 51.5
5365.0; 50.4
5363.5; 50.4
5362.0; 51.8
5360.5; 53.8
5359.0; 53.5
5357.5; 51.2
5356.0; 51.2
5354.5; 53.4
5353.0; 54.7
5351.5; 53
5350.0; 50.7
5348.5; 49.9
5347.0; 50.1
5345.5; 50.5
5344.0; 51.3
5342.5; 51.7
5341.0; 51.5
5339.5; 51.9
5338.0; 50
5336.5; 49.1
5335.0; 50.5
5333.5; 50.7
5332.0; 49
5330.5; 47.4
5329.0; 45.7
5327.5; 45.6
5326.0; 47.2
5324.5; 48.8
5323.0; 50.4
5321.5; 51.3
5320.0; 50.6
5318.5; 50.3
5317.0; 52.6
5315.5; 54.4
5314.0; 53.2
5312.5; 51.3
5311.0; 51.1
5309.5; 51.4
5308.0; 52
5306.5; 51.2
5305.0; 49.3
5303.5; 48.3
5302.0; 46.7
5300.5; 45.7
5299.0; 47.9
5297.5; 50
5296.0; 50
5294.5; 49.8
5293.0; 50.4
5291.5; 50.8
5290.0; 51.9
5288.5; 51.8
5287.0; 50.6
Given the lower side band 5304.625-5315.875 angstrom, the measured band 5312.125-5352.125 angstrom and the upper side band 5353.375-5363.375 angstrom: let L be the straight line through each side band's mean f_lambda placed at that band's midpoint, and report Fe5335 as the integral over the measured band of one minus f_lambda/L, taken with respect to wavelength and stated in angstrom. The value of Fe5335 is 1.3 angstrom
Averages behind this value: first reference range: 51.7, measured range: 50.3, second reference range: 52.4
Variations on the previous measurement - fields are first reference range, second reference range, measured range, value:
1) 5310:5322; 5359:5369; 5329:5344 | 0.5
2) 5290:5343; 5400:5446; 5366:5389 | -0.7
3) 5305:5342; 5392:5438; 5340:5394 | -1.5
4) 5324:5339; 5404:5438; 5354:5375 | -1.0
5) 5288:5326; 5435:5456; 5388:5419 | 0.4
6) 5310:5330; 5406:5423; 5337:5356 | -0.6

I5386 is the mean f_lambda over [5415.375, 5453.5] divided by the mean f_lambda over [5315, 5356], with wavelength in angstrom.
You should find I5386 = 1.0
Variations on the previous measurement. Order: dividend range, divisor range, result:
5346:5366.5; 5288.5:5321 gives 1.03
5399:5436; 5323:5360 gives 0.99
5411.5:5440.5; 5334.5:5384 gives 0.98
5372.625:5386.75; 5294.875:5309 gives 1.05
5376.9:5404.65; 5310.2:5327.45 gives 1.01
